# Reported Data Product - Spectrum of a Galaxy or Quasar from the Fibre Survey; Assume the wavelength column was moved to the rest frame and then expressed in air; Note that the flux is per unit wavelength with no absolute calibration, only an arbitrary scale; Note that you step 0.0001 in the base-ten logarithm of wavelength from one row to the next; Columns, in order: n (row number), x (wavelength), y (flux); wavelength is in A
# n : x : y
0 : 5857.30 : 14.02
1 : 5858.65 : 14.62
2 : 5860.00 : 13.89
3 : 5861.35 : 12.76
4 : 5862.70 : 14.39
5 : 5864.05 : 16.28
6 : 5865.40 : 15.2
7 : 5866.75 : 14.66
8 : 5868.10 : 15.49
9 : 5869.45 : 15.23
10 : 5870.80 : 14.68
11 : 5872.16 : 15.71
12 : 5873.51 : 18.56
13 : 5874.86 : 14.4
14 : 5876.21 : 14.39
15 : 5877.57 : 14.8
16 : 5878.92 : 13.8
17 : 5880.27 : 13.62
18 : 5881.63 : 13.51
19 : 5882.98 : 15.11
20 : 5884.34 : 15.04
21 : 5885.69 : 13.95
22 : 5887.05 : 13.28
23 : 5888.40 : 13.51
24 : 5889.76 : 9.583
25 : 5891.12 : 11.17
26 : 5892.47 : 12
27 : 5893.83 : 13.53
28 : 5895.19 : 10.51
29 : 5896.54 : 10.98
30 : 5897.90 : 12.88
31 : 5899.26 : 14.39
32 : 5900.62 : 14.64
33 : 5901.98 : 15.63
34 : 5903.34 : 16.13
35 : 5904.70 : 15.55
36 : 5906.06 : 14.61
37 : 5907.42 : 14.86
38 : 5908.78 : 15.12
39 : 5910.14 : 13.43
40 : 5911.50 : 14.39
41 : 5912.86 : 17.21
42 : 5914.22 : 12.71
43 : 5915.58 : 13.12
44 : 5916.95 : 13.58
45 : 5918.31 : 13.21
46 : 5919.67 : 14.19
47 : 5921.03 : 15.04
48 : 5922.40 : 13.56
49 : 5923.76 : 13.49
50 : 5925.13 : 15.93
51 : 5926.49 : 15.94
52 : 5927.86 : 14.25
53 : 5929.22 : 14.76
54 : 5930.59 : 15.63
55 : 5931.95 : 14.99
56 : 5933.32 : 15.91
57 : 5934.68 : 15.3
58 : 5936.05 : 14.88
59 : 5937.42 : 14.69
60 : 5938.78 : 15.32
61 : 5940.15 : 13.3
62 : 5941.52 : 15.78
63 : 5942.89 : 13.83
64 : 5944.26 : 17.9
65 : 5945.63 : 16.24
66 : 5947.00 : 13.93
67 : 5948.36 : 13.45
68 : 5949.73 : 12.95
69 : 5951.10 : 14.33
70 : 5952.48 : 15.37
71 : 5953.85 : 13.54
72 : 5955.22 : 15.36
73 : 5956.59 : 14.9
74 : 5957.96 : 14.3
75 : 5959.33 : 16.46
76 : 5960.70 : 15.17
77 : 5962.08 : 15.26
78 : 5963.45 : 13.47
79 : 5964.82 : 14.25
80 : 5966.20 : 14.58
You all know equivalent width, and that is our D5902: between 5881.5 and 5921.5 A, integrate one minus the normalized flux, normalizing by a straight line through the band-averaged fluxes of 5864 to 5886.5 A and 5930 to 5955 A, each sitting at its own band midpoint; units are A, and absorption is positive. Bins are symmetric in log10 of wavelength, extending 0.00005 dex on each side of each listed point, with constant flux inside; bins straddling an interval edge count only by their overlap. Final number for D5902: 3.1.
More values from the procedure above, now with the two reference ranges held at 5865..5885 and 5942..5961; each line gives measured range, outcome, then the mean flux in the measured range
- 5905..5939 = 0.5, 14.6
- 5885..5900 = 2.6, 12.4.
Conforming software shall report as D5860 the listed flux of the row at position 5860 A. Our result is 13.89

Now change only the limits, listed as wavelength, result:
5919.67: 14.19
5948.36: 13.45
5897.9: 12.88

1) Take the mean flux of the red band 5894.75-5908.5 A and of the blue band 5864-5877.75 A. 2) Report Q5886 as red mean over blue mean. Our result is 0.92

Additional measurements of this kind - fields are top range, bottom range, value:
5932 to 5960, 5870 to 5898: 1.10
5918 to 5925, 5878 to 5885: 0.99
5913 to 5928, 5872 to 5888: 0.97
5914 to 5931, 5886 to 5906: 1.08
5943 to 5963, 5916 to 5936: 1.01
